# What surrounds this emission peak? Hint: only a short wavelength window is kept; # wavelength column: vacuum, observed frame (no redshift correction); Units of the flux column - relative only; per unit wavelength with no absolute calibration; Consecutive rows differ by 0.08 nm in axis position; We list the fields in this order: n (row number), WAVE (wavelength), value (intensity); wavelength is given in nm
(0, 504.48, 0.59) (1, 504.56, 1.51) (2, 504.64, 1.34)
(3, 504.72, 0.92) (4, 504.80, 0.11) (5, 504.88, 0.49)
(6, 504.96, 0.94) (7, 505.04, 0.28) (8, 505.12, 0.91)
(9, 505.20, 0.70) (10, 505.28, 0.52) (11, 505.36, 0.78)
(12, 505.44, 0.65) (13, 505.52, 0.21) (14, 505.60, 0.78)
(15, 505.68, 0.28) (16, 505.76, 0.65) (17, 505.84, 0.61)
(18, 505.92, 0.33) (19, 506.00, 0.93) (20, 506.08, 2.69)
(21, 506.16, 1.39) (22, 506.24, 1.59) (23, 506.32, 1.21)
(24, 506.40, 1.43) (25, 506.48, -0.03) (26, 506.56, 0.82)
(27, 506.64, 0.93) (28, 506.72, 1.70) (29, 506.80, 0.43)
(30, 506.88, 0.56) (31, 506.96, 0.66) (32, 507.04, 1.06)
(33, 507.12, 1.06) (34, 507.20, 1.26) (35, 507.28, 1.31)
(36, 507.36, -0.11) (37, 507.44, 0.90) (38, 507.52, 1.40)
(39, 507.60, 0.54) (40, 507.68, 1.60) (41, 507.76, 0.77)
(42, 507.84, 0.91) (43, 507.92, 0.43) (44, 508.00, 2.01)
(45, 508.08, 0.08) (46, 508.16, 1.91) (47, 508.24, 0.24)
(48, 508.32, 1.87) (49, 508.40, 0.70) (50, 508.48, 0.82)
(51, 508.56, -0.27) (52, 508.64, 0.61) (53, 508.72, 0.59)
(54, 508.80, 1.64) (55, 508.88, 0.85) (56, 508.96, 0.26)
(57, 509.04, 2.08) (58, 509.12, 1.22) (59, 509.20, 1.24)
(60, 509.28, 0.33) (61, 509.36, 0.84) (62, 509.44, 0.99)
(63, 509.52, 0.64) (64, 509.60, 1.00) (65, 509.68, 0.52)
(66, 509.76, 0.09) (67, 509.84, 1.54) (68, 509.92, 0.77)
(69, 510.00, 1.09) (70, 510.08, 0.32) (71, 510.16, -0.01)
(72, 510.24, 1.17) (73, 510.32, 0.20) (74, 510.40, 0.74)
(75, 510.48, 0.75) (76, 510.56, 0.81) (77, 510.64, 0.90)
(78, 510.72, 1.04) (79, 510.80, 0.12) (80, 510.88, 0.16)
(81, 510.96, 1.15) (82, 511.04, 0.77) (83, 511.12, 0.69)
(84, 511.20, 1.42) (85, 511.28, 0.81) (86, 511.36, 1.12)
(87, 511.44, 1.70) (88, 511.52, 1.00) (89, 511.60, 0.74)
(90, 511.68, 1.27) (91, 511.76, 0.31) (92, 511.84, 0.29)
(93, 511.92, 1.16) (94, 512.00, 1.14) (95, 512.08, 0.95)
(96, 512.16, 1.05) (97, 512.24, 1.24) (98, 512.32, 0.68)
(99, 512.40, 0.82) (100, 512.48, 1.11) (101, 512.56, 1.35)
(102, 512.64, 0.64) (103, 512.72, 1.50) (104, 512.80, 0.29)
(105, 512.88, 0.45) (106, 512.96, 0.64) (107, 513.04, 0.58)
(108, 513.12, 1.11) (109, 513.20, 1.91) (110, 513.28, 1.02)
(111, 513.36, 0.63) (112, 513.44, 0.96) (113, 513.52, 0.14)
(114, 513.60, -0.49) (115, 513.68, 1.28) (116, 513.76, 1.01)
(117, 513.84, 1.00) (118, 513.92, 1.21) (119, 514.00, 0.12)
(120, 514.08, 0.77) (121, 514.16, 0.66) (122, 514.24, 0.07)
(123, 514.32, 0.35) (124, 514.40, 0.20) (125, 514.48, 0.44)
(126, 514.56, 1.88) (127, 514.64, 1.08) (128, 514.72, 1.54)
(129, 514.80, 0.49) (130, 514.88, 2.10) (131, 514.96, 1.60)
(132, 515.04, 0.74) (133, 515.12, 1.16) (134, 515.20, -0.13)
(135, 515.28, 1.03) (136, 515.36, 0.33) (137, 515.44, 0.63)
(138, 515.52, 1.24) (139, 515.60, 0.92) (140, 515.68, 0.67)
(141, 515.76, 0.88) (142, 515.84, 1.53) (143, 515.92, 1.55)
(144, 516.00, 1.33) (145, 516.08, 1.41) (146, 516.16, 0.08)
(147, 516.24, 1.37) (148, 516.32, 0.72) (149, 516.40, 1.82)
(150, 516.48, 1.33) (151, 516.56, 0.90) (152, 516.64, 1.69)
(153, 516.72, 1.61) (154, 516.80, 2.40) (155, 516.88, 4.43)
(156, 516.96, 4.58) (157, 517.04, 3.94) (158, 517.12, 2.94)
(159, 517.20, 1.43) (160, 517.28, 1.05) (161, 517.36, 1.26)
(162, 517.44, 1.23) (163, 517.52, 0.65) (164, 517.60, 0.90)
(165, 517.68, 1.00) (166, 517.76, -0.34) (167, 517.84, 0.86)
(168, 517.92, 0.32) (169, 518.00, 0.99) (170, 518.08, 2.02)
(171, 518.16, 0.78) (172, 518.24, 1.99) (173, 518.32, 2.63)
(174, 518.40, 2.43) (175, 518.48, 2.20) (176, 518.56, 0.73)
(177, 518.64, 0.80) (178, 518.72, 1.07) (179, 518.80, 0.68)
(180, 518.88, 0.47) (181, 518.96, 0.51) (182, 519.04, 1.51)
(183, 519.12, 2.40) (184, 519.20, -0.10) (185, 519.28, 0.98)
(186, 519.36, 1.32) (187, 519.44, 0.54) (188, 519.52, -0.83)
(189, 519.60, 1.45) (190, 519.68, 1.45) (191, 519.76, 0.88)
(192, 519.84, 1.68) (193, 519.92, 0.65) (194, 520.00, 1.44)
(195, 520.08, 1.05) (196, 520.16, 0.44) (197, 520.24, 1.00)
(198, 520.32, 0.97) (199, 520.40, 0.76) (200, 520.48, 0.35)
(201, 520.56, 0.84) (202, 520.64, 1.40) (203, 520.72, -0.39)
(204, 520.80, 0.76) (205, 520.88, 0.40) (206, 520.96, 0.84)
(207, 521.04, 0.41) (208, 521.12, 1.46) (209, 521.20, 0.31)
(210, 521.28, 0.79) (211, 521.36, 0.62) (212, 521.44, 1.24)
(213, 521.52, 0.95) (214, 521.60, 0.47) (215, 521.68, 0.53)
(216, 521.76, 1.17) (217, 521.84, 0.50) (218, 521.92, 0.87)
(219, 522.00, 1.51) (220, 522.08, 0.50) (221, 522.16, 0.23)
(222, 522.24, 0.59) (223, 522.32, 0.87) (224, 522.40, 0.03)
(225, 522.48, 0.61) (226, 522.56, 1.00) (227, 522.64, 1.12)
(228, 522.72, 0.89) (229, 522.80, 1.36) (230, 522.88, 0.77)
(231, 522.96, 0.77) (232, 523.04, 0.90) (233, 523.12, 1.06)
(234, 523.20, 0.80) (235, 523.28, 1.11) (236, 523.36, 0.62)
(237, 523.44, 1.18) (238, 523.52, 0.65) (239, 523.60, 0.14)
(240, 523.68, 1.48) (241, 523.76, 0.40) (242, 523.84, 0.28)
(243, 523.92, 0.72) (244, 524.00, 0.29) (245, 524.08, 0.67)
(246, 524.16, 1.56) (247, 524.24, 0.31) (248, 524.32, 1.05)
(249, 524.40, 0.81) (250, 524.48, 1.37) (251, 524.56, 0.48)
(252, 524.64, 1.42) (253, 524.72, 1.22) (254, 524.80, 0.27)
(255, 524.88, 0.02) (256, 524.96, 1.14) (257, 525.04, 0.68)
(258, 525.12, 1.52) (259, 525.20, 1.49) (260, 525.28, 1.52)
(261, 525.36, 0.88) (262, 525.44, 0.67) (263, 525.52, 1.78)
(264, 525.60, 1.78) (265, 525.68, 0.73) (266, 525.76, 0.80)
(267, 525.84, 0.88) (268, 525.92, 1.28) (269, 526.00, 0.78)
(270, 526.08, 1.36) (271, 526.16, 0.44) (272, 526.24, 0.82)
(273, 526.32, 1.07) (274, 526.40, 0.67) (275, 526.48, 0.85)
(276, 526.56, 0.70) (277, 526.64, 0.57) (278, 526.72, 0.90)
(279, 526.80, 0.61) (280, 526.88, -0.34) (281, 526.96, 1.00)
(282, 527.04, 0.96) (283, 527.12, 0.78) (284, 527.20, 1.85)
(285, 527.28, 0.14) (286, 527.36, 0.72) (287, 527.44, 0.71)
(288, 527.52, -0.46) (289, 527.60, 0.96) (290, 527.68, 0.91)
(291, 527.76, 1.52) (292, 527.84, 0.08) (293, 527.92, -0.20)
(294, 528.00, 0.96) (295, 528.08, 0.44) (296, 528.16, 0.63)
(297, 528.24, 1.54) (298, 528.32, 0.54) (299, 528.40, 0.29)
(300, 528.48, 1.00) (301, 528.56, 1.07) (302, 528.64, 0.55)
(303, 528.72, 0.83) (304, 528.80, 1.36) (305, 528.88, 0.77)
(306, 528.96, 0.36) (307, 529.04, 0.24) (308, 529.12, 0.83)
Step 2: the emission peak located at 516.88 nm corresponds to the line Mg II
